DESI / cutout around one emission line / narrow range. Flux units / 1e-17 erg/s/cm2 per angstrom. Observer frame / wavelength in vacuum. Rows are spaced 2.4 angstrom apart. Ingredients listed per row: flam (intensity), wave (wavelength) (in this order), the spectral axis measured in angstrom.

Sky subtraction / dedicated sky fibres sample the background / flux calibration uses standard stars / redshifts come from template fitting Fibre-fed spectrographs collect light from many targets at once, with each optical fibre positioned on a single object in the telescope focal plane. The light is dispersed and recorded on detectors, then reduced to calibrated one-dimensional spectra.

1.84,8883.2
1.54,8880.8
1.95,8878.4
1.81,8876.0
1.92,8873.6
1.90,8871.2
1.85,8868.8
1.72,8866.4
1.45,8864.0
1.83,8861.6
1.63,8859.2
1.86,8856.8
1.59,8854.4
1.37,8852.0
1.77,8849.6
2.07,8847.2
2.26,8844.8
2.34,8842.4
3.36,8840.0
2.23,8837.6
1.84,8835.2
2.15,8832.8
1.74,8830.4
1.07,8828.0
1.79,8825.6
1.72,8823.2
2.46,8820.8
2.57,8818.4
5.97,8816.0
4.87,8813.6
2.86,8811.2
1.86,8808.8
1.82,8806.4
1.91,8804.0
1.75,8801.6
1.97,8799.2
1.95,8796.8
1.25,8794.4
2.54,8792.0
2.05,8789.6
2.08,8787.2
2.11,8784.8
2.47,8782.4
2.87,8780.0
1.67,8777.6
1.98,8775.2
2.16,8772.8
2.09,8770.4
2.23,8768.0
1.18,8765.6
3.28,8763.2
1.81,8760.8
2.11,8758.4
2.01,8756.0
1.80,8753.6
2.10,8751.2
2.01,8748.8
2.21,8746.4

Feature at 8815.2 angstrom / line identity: H-alpha 6563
